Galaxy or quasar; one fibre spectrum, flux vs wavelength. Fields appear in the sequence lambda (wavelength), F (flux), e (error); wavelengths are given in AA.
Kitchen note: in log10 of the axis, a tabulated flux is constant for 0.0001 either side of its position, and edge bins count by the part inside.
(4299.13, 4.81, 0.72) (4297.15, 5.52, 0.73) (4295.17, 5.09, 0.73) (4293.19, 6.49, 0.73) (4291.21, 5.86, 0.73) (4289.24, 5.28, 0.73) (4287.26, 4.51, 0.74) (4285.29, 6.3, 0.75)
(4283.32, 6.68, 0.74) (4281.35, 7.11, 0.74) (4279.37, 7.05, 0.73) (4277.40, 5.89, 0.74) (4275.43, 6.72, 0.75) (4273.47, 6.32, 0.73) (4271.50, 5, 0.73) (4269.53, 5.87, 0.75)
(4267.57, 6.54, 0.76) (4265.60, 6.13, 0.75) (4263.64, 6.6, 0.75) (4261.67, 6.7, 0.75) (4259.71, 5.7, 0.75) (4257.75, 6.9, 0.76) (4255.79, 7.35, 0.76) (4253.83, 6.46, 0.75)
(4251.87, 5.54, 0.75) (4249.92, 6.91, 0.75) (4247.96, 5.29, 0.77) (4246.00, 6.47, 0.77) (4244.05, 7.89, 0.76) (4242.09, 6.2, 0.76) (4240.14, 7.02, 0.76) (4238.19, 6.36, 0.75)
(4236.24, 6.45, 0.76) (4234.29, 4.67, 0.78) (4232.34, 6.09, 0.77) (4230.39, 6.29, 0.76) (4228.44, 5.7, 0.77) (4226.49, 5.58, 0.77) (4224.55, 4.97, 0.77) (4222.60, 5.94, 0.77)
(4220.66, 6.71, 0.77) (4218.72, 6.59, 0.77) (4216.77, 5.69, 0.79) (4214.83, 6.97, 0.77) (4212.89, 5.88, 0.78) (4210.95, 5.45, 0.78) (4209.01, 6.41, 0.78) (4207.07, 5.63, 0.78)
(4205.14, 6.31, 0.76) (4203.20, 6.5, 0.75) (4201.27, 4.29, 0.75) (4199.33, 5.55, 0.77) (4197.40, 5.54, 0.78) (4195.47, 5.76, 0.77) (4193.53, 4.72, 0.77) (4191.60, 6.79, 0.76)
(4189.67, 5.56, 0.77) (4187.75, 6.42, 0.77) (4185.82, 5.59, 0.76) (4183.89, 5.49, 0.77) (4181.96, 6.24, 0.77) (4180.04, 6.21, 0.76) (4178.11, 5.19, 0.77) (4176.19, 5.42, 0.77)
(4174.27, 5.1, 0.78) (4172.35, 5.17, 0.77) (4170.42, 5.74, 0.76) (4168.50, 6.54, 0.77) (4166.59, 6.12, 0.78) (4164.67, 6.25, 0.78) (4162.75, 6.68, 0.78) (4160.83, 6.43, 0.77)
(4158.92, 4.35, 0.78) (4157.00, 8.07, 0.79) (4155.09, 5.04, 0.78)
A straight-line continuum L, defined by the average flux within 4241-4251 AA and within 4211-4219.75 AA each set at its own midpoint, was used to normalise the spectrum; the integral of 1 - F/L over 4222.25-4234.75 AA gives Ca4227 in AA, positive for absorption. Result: 1.4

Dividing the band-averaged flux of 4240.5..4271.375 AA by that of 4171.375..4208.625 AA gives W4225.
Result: 1.13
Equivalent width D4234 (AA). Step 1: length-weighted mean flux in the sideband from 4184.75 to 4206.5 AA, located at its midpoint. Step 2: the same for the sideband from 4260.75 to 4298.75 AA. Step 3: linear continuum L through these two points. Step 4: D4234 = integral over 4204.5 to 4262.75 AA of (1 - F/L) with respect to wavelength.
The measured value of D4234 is -3.2 AA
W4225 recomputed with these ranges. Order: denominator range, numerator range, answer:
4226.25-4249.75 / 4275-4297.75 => 0.97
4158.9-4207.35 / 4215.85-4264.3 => 1.08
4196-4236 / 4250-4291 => 1.07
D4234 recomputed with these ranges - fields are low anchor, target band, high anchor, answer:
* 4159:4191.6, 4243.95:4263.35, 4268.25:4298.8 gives -1.7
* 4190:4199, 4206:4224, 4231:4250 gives -0.5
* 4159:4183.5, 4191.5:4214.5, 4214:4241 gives 0.9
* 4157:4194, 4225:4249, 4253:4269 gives 0.8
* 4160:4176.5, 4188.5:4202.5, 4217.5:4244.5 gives 1.3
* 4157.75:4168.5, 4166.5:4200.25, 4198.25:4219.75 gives 1.6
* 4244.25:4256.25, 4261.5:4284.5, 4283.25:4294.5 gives -1.3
